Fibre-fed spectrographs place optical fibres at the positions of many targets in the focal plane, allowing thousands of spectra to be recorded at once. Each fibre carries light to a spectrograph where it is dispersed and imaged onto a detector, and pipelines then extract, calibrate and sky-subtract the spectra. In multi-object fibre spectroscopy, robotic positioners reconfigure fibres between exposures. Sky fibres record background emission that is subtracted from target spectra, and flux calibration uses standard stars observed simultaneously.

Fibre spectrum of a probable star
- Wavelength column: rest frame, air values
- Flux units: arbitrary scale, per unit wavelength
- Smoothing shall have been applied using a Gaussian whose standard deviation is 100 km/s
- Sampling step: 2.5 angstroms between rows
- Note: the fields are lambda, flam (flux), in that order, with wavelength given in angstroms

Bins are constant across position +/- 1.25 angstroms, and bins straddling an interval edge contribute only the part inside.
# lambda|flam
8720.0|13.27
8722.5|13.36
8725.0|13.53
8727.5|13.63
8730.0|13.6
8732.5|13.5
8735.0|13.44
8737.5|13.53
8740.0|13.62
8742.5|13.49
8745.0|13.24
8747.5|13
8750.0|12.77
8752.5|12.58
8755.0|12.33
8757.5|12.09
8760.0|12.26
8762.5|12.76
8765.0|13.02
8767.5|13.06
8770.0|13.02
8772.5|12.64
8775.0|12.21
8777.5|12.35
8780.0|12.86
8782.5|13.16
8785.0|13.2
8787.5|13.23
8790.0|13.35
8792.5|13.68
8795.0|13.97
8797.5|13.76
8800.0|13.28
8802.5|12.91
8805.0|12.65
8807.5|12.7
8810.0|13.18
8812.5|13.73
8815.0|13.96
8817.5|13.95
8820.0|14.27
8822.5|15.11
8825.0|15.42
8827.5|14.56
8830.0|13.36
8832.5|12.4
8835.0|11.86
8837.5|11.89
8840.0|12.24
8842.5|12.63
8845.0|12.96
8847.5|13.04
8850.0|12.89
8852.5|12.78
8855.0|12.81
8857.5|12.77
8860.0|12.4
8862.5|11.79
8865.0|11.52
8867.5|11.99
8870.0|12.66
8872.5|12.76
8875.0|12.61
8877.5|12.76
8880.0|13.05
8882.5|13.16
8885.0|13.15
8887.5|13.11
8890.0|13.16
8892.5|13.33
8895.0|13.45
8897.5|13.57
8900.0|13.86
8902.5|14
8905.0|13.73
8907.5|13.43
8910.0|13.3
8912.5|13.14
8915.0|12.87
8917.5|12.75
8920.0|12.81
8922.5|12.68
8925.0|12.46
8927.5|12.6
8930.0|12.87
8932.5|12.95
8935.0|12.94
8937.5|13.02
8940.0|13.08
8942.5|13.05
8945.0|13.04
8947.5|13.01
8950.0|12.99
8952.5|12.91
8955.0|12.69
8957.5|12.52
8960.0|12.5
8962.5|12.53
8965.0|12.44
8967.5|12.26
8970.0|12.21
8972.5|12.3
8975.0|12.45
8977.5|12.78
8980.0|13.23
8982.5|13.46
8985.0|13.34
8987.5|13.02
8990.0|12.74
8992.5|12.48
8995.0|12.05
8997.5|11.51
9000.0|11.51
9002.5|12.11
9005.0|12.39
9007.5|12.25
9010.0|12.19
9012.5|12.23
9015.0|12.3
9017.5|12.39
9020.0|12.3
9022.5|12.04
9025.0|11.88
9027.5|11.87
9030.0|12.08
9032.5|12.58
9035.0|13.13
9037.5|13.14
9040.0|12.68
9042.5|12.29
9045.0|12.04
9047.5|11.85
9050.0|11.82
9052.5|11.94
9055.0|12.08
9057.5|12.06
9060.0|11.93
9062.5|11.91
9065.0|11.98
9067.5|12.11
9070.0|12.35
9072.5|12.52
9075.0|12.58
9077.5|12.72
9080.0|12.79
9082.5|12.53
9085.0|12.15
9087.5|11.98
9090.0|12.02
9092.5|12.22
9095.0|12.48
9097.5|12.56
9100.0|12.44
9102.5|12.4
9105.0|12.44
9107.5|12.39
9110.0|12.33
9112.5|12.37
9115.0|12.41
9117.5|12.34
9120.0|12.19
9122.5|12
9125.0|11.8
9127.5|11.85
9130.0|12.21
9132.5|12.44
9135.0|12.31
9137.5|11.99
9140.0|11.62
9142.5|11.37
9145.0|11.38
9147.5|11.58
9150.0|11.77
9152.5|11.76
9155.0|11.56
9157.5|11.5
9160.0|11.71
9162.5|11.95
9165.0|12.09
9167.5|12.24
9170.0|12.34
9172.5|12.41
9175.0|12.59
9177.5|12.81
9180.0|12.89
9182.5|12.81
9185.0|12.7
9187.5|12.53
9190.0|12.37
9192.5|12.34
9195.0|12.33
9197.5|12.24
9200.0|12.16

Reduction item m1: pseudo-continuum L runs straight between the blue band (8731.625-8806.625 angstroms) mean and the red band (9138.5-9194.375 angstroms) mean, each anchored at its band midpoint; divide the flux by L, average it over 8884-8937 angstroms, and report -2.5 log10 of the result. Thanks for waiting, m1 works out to -0.04 mag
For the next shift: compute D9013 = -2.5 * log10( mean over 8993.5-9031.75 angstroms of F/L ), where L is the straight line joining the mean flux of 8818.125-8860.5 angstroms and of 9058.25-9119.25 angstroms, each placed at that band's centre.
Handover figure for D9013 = 0.044 mag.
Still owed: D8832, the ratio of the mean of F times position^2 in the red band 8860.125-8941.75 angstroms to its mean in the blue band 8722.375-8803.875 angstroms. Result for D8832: 1.02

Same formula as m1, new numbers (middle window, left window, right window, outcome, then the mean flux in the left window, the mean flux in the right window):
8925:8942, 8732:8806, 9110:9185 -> -0.02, 13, 12.1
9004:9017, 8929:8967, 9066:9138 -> 0.03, 12.8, 12.3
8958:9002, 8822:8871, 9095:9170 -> 0.00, 12.8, 12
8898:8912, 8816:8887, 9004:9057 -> -0.07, 13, 12.3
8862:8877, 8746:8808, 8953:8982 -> 0.04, 12.9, 12.6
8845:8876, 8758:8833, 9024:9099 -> 0.05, 13.3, 12.3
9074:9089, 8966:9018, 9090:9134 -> -0.01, 12.4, 12.3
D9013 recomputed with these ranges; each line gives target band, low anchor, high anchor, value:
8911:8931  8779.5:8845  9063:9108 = 0.02 mag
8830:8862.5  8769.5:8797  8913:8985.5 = 0.03 mag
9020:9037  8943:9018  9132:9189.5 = 0.01 mag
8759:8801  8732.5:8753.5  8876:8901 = 0.02 mag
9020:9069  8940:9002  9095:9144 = 0.02 mag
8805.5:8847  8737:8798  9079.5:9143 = -0.04 mag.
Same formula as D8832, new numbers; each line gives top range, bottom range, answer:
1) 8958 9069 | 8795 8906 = 0.97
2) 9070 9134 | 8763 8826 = 0.99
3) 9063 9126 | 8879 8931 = 0.98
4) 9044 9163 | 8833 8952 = 0.99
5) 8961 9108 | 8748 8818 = 1.00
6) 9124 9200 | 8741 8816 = 1.01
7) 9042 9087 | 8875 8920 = 0.96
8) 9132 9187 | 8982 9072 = 1.01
